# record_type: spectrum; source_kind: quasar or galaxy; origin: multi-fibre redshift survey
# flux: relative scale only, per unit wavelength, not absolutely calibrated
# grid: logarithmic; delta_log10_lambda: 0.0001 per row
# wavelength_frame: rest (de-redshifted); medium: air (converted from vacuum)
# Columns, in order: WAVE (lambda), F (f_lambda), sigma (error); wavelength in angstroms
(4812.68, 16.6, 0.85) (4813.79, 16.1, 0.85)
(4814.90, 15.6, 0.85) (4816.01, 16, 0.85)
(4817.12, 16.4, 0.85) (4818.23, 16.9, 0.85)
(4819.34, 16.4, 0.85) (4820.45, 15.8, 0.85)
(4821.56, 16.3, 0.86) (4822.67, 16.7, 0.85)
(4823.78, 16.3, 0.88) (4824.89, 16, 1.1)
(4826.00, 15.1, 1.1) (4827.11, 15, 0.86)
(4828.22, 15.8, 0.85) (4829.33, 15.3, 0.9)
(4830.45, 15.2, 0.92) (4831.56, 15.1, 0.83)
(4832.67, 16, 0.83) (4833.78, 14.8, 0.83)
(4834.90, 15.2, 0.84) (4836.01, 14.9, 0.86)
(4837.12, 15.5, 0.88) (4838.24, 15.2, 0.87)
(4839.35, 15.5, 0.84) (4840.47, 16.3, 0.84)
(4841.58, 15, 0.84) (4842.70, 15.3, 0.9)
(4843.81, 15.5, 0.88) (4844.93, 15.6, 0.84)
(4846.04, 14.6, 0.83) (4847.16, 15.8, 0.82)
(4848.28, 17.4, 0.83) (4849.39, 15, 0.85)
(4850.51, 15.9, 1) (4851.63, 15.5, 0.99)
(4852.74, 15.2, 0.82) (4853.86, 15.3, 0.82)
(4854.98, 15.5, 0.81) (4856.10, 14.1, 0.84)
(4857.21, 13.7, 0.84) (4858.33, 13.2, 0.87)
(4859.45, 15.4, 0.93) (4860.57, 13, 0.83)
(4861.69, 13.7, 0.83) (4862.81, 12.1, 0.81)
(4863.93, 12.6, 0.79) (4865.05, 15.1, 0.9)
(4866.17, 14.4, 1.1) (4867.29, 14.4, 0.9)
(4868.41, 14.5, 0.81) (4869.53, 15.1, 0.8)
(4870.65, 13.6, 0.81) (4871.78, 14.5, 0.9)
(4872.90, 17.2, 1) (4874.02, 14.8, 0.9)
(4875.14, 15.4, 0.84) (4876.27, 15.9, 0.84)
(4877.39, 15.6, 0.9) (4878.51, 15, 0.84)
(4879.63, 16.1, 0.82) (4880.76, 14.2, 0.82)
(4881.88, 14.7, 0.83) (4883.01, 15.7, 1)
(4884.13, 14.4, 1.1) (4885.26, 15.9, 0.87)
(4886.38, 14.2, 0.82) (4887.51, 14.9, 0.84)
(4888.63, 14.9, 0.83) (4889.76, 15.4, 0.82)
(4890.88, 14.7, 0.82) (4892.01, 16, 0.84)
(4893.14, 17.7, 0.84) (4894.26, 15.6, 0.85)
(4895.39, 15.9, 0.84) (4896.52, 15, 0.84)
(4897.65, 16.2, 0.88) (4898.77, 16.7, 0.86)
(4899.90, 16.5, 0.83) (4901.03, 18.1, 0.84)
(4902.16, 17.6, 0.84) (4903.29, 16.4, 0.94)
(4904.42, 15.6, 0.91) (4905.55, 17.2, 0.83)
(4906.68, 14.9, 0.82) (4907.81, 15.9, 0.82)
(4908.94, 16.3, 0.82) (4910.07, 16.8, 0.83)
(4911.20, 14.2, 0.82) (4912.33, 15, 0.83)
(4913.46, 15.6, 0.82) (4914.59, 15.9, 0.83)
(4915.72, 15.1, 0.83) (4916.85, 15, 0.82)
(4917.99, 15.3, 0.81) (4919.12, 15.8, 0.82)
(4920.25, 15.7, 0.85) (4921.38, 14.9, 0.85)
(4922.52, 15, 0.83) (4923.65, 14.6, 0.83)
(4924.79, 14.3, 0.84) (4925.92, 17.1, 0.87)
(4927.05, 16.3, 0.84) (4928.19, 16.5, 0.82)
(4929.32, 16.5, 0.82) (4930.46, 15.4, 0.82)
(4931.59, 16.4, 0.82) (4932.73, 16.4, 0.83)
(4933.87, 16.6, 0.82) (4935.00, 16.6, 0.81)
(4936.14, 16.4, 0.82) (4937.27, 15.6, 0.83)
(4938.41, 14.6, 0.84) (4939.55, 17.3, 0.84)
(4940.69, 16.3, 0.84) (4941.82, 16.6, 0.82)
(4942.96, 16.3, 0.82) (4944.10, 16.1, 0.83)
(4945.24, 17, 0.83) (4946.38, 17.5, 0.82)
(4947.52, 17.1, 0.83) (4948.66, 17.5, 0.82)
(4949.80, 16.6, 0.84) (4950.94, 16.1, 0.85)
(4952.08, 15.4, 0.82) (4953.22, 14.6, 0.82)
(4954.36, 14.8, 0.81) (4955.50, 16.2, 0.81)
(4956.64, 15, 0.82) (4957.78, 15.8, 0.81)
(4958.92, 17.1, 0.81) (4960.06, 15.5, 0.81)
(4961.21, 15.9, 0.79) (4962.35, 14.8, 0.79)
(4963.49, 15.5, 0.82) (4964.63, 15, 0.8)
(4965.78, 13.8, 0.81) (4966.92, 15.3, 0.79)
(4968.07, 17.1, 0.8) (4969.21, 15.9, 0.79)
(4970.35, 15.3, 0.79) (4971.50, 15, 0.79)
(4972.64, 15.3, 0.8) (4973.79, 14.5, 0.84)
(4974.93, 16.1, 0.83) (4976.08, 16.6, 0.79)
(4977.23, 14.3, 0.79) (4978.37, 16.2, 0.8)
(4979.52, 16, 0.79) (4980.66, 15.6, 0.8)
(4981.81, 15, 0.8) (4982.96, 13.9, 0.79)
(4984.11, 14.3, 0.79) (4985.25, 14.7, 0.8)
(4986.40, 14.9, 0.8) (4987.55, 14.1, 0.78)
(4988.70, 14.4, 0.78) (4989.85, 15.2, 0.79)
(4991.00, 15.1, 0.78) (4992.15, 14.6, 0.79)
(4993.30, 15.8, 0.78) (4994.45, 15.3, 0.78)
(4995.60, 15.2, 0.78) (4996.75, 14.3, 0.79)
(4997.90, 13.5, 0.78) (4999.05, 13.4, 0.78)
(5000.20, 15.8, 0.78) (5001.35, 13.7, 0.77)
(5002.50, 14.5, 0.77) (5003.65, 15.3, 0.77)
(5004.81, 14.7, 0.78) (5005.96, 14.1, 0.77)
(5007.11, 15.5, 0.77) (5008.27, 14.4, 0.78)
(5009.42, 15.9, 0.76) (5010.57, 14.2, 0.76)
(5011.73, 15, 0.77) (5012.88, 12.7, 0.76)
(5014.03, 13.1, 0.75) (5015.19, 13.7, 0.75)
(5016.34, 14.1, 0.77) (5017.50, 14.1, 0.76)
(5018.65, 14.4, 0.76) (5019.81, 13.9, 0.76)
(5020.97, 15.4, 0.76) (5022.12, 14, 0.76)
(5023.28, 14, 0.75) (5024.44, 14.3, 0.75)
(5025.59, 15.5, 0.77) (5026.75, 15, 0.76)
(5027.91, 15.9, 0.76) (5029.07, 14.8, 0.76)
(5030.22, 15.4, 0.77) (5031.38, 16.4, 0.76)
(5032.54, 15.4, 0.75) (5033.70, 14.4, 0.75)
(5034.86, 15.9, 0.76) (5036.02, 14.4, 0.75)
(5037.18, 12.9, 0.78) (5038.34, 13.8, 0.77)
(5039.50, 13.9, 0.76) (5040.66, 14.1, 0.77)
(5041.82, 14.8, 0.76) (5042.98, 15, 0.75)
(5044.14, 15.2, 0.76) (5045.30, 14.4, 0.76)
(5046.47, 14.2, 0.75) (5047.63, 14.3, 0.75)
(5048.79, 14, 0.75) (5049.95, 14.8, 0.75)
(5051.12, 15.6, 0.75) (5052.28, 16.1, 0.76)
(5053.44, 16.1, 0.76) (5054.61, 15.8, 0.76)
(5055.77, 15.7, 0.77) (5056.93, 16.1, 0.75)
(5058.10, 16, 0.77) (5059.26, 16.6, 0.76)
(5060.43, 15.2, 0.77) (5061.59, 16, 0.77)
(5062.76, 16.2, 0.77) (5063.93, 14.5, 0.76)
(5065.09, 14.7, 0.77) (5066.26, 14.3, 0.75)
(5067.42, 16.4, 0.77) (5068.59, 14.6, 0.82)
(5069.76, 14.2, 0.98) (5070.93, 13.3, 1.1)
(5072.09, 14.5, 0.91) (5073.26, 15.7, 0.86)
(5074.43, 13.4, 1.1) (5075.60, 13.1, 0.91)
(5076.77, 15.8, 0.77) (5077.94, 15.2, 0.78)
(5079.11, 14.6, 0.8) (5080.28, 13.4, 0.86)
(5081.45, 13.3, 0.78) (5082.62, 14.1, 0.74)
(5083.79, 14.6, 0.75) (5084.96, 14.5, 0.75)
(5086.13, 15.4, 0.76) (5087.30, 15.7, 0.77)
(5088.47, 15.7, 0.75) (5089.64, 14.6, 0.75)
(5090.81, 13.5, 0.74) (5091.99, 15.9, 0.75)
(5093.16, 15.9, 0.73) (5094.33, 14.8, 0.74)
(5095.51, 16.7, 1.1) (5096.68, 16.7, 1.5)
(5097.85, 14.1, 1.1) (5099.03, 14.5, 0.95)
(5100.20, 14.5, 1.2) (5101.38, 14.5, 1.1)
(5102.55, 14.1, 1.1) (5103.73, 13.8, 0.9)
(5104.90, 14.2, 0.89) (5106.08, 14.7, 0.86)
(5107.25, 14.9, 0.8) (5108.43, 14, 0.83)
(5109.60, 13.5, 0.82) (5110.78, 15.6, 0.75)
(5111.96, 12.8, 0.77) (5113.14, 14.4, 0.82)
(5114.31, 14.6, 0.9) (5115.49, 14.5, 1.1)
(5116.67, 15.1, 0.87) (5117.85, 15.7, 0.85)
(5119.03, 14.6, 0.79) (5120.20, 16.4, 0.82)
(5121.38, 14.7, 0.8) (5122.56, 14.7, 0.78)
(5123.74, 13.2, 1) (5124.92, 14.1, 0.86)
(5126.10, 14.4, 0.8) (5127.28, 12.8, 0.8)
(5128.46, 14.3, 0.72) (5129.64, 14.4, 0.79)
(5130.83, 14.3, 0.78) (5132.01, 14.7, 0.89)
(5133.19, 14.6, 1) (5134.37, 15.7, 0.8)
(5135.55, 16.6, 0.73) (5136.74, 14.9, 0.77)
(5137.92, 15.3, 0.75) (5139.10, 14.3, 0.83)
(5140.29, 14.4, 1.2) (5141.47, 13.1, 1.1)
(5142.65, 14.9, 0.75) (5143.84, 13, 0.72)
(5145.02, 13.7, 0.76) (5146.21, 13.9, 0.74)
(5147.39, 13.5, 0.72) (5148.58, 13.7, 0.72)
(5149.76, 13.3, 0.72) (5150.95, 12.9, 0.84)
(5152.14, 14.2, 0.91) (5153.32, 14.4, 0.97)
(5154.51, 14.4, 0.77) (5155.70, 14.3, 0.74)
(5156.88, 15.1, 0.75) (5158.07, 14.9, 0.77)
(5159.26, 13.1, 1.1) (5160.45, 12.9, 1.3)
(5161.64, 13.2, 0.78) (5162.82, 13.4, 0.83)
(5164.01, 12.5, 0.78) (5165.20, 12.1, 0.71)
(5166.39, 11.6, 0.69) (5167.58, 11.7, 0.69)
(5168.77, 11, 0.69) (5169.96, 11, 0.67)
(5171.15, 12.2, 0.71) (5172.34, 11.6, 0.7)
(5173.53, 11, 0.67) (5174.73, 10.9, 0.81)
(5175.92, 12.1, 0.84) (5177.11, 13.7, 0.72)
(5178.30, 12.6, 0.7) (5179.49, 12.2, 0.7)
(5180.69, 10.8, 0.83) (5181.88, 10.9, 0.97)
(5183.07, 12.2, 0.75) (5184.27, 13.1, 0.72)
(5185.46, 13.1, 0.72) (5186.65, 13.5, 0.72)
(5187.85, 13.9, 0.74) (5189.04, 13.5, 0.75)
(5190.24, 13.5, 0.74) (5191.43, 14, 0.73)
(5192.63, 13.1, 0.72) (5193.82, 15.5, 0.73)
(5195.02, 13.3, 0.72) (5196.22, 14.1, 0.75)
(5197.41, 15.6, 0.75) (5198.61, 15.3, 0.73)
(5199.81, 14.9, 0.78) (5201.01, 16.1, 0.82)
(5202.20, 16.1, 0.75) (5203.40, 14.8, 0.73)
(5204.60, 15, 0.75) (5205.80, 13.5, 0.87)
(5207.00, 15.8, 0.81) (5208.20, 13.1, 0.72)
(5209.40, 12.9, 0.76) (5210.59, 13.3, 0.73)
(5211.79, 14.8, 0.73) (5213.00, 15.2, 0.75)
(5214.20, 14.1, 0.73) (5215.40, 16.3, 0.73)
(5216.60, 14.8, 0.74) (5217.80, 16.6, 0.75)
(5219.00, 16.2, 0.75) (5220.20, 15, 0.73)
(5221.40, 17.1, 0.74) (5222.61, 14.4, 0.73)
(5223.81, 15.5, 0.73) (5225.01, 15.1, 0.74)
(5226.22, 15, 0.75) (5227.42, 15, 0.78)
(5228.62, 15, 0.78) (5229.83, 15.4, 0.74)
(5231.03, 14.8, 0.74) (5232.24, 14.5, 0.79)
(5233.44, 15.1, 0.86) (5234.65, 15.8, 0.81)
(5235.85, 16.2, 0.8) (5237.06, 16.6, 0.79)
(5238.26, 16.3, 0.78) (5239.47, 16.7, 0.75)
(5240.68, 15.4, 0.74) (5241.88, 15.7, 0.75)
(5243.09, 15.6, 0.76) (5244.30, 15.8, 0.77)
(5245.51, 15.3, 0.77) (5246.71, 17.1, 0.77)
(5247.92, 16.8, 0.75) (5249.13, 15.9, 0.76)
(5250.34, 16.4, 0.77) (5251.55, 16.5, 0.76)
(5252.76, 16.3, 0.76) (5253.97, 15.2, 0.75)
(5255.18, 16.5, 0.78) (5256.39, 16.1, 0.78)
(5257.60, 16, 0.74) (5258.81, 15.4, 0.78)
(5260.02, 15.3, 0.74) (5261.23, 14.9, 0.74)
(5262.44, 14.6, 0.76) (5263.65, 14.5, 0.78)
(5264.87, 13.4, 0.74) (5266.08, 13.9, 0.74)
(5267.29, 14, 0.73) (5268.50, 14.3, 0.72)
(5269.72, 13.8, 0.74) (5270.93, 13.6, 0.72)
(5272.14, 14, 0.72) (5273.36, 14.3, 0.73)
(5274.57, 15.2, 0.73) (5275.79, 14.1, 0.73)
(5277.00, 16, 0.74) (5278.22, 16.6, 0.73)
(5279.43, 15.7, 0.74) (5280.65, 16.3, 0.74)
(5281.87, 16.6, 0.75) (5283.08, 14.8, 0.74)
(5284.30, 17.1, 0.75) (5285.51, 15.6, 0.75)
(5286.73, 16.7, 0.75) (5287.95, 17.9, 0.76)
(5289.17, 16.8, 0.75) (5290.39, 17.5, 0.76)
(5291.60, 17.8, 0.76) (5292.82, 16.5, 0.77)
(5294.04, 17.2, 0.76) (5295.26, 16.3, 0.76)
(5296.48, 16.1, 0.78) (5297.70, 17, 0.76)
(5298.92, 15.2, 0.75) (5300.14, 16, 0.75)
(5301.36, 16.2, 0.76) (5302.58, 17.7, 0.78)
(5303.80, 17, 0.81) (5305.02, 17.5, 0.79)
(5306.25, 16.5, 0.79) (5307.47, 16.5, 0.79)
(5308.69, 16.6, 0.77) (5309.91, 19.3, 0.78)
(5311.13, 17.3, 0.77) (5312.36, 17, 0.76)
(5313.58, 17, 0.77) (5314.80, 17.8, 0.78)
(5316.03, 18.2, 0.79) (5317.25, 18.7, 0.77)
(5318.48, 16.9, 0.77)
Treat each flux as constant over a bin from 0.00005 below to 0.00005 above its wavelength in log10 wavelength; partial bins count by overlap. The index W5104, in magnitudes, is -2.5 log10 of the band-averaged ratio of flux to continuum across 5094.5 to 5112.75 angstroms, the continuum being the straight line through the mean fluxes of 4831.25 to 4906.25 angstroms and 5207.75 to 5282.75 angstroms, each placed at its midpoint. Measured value 0.05 mag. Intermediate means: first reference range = 15.3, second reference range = 15.3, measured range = 14.6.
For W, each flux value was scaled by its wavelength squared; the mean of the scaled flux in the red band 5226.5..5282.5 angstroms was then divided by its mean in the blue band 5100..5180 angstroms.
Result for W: 1.17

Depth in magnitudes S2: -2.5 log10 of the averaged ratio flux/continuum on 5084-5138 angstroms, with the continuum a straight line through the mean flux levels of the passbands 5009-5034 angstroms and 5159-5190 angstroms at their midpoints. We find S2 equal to -0.12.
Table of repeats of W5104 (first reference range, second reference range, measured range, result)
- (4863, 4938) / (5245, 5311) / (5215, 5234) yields 0.037 mag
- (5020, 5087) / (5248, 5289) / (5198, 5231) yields 0.016 mag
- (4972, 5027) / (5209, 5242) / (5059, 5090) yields 0.009 mag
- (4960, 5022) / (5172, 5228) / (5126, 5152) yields 0.006 mag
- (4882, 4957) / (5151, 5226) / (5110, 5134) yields -0.016 mag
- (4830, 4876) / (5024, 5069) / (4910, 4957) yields -0.063 mag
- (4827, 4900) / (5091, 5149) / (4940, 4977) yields -0.066 mag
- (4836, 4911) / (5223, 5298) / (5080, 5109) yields 0.055 mag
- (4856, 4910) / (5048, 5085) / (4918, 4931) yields -0.033 mag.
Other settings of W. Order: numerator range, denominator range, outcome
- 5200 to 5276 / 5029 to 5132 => 1.09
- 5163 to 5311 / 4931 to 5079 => 1.08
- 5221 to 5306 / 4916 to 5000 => 1.14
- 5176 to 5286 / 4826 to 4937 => 1.11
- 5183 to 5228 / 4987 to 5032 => 1.08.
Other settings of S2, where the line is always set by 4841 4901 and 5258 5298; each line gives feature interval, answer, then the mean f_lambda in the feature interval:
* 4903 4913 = -0.04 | 15.8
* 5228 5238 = 0.00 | 15.5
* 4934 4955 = -0.07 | 16.3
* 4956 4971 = -0.02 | 15.5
